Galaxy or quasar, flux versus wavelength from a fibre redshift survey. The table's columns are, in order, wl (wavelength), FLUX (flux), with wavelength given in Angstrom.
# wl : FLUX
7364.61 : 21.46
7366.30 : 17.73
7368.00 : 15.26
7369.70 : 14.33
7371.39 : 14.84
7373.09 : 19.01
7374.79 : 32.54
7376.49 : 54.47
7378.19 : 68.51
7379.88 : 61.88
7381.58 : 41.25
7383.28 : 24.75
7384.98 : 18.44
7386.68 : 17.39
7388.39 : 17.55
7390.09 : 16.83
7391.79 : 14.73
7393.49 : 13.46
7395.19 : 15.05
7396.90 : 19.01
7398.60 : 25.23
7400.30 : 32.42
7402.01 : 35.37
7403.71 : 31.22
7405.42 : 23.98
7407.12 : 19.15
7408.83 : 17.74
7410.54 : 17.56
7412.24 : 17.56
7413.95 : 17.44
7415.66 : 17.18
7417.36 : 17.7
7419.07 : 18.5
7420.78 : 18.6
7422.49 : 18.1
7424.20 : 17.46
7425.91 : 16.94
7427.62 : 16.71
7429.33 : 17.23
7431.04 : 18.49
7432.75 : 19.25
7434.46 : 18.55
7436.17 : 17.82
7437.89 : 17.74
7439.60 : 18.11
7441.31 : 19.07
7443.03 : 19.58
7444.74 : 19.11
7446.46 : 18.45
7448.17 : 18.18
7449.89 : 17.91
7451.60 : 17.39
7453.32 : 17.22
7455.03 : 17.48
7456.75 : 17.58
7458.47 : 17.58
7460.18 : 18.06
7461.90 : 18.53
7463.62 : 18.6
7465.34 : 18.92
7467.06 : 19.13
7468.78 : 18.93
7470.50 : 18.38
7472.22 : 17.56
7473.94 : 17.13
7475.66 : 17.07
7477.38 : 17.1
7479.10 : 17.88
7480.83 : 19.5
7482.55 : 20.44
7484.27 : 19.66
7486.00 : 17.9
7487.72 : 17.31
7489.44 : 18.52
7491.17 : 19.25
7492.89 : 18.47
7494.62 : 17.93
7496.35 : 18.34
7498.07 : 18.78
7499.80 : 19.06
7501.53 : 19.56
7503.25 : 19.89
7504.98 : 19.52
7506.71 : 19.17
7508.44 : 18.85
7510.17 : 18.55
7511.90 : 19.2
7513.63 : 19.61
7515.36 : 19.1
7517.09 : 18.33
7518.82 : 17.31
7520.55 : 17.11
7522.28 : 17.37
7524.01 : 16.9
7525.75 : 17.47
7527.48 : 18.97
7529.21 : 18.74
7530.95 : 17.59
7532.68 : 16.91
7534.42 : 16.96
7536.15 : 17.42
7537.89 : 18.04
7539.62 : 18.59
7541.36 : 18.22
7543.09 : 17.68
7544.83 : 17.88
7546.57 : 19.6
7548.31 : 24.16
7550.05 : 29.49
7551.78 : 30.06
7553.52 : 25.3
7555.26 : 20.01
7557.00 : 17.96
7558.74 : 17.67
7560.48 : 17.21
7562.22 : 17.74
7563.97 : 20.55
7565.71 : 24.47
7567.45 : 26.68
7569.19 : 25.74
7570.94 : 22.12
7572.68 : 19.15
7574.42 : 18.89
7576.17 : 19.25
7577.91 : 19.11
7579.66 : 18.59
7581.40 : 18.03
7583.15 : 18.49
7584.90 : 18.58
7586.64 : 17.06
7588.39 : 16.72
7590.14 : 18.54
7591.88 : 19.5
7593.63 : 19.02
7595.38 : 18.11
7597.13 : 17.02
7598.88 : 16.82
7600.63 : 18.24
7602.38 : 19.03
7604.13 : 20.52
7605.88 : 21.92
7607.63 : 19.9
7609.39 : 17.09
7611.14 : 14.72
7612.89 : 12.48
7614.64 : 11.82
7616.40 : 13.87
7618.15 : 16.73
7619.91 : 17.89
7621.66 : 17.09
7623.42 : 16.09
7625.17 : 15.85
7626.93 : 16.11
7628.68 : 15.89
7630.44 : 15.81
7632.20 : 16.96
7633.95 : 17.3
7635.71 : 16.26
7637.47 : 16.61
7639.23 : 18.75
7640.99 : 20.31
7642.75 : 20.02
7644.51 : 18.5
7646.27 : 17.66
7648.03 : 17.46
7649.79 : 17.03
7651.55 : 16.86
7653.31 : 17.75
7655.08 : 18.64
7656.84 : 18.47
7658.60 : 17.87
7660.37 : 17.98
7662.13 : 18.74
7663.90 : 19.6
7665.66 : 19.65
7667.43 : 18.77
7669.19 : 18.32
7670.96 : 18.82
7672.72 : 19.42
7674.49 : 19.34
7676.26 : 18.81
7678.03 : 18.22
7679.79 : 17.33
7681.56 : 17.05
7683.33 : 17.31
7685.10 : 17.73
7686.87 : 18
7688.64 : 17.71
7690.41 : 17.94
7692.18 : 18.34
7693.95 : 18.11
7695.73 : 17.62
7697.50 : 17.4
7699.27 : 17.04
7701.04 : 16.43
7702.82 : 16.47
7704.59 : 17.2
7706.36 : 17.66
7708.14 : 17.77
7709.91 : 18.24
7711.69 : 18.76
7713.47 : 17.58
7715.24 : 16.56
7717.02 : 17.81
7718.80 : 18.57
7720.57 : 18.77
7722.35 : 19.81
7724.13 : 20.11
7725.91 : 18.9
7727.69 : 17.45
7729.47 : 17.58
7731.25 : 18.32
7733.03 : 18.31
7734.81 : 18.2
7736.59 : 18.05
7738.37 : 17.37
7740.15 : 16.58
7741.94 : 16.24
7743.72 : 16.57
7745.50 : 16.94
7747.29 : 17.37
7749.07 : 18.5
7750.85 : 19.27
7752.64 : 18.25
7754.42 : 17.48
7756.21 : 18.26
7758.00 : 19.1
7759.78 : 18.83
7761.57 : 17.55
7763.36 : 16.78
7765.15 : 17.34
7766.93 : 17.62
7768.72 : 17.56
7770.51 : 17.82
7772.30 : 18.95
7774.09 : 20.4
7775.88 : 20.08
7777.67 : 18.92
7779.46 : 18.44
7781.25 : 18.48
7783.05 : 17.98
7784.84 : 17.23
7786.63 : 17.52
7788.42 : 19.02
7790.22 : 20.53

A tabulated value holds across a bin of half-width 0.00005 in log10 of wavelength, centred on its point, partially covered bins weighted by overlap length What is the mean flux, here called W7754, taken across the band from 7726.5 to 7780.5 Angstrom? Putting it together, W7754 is 18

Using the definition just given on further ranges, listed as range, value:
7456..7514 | 18.6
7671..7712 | 17.8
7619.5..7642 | 17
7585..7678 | 17.7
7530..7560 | 20.2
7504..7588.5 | 19.6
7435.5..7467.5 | 18.2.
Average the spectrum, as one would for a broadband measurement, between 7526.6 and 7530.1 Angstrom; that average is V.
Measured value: 18.8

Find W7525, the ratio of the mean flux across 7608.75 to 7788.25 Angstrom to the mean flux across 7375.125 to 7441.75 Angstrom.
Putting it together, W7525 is 0.76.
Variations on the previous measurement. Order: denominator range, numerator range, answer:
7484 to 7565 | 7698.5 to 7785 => 0.94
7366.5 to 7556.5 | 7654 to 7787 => 0.88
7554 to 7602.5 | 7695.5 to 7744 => 0.92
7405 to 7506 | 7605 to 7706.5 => 0.96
